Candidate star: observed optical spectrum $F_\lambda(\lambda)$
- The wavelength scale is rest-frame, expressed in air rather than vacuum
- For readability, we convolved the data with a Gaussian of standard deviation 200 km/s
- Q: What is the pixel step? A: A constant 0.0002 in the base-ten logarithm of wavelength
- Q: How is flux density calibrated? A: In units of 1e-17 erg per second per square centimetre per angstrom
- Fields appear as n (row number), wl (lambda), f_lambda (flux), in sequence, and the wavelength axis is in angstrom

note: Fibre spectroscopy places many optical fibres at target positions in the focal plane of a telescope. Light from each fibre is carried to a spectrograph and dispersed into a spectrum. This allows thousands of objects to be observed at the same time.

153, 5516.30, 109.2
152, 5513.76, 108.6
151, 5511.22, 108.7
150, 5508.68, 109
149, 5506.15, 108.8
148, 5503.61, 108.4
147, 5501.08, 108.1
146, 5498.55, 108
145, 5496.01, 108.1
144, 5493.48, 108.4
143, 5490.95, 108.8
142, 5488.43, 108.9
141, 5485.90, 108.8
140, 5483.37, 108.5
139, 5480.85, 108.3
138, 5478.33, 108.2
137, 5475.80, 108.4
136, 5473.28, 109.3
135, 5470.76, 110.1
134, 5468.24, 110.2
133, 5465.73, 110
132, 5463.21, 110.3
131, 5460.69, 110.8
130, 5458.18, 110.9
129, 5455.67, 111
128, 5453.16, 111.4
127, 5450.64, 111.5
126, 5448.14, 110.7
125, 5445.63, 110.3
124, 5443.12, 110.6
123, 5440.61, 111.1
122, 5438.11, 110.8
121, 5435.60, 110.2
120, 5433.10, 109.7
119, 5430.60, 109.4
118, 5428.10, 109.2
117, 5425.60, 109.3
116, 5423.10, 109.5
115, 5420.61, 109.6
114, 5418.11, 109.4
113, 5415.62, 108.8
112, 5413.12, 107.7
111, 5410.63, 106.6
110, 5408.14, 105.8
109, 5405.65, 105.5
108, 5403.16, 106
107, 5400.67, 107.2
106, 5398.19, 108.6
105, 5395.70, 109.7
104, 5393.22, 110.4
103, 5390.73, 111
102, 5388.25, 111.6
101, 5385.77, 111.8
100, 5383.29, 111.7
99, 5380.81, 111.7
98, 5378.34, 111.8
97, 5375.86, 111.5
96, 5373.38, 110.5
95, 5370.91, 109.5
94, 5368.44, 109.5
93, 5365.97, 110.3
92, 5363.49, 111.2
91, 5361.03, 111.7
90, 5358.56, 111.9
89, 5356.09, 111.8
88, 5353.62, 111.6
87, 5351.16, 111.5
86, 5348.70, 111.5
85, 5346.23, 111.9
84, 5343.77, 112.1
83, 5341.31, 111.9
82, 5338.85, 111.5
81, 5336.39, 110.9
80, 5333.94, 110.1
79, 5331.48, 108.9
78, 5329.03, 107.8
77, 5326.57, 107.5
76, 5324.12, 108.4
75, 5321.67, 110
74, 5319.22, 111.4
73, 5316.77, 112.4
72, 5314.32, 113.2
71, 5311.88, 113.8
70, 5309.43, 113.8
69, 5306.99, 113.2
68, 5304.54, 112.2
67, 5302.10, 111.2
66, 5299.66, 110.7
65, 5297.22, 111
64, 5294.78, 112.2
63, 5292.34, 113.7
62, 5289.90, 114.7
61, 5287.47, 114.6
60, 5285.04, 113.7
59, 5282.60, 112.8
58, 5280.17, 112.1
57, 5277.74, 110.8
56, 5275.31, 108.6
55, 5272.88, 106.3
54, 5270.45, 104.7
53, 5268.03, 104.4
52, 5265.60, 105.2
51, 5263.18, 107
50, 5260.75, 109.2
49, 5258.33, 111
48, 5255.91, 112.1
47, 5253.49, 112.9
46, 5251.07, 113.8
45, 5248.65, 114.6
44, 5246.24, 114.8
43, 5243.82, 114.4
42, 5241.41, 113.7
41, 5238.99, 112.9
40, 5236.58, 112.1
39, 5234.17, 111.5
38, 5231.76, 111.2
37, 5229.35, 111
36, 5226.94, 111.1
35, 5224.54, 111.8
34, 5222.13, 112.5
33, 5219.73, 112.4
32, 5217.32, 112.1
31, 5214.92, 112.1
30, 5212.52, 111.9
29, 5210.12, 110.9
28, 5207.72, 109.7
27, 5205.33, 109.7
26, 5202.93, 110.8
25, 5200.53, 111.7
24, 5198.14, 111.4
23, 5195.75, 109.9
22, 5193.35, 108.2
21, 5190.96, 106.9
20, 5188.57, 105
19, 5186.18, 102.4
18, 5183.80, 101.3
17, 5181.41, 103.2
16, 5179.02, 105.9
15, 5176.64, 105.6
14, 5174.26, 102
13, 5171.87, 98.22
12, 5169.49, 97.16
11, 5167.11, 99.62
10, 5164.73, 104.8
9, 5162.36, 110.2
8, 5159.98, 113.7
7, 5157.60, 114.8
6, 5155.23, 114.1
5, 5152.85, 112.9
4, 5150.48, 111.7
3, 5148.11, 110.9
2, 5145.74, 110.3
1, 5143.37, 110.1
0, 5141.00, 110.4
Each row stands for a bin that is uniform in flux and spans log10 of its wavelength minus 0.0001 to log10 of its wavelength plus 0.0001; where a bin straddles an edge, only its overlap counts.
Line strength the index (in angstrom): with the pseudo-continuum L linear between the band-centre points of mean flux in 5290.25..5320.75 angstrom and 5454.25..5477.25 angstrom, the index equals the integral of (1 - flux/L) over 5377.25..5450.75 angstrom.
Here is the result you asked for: 0.9 angstrom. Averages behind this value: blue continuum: 112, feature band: 110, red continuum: 110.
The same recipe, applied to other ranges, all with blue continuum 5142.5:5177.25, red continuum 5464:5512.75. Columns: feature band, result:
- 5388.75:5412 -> 0.1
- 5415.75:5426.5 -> -0.1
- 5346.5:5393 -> -1.2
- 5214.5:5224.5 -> -0.4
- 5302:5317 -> -0.7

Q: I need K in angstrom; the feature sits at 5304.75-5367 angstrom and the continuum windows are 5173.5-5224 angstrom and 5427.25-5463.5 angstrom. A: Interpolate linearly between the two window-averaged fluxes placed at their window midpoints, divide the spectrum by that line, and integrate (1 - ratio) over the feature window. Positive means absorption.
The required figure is -0.91 angstrom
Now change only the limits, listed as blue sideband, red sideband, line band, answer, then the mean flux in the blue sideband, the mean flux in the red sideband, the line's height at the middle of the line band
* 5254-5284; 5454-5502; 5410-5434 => 0.03 angstrom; 109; 109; 109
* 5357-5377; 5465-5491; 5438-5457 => -0.24 angstrom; 111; 109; 110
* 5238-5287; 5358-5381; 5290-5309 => -0.24 angstrom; 111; 111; 111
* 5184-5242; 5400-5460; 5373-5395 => -0.36 angstrom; 110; 109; 110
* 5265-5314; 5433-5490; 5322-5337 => 0.26 angstrom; 111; 110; 111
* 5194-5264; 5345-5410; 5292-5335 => -0.10 angstrom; 112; 110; 111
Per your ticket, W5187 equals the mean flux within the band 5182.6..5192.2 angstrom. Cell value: 104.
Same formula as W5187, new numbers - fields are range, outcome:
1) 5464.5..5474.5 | 110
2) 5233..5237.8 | 112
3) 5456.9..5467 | 111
